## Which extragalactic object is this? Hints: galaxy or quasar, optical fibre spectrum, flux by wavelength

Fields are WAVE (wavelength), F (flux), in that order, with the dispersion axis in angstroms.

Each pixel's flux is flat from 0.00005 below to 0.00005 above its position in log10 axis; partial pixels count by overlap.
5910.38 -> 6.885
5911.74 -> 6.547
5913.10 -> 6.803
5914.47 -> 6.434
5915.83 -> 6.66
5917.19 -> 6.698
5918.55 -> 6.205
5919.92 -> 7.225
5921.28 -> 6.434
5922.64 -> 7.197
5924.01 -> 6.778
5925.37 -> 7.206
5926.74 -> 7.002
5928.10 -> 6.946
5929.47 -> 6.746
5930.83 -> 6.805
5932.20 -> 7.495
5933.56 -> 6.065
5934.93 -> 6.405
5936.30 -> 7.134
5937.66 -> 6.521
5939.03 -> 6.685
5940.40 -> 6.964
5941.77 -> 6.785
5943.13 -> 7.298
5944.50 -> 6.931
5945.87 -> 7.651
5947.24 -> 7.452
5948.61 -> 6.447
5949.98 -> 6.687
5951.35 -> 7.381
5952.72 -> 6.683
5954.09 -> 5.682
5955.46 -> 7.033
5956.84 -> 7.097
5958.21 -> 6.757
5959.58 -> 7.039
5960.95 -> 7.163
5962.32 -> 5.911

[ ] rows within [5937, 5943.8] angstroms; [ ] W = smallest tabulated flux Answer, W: 6.521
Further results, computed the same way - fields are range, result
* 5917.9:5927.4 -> 6.205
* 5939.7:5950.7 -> 6.447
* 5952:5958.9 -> 5.682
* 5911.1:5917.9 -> 6.434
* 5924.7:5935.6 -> 6.065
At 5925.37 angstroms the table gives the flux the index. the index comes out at 7.206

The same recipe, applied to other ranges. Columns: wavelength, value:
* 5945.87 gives 7.651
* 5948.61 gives 6.447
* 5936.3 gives 7.134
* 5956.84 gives 7.097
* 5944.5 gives 6.931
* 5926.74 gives 7.002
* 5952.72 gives 6.683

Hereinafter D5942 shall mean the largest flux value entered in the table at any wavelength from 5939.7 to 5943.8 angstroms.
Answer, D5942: 7.298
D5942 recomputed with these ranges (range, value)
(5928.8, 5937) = 7.495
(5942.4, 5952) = 7.651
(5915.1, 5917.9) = 6.698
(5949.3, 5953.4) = 7.381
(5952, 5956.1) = 7.033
